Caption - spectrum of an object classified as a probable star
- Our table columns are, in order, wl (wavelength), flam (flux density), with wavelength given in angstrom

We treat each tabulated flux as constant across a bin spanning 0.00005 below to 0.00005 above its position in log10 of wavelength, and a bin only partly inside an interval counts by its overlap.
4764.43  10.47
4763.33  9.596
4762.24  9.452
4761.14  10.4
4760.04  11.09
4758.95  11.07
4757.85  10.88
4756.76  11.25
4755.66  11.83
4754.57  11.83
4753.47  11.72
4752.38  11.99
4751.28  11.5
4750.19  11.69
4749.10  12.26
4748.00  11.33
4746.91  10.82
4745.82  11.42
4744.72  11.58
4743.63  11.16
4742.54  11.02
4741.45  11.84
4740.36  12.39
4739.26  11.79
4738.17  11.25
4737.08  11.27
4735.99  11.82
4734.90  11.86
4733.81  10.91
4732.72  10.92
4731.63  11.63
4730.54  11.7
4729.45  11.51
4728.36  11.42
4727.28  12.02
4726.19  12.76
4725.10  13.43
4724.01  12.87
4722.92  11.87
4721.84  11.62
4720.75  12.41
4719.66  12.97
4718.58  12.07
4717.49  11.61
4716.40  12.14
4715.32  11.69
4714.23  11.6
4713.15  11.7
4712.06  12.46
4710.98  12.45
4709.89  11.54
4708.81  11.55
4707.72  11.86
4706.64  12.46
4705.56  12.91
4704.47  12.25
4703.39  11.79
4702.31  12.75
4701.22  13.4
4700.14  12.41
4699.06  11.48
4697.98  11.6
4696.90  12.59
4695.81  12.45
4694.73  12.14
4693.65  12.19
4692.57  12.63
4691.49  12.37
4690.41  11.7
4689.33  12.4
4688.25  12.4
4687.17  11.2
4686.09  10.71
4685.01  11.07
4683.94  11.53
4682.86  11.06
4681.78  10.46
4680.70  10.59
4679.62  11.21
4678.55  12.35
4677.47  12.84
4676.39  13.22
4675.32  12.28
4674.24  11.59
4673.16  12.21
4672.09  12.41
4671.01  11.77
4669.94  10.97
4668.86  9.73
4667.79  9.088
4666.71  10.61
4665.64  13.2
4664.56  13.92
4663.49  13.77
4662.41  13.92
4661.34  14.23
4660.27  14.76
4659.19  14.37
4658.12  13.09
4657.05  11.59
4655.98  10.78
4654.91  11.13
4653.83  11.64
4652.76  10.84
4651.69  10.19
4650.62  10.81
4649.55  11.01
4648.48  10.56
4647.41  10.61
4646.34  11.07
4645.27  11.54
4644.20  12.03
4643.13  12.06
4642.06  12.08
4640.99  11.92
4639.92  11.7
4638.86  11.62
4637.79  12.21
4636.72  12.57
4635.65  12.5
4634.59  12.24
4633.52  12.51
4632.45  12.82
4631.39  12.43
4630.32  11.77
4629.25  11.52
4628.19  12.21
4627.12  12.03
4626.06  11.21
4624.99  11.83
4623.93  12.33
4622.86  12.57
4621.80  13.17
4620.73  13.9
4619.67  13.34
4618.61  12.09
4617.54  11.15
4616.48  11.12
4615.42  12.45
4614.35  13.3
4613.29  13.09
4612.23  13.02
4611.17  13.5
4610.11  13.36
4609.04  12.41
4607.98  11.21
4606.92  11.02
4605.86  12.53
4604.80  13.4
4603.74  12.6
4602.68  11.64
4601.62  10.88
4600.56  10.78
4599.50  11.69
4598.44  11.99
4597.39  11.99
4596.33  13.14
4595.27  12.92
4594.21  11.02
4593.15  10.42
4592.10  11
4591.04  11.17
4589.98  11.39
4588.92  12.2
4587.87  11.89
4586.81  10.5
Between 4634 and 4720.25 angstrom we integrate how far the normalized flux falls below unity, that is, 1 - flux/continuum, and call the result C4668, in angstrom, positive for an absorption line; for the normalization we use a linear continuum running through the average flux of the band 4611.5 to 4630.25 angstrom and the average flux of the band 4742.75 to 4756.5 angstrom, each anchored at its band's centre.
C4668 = 0.4 angstrom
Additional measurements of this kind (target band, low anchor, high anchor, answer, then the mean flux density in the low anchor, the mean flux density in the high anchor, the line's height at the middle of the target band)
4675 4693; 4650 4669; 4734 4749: 0.3 angstrom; 12.1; 11.5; 11.9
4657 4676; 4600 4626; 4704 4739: -0.5 angstrom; 12.3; 12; 12.1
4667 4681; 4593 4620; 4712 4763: 0.4 angstrom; 12.2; 11.6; 11.9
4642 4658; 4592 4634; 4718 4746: 1.1 angstrom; 12.2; 11.8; 12.1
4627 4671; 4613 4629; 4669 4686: 0.2 angstrom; 12.4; 11.6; 12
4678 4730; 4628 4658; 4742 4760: -2.0 angstrom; 11.7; 11.5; 11.5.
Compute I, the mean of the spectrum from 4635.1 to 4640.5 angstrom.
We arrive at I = 12.1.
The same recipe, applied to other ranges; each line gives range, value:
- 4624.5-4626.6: 11.5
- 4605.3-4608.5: 11.6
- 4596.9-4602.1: 11.5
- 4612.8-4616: 12.9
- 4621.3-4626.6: 12.2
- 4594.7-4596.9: 12.9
